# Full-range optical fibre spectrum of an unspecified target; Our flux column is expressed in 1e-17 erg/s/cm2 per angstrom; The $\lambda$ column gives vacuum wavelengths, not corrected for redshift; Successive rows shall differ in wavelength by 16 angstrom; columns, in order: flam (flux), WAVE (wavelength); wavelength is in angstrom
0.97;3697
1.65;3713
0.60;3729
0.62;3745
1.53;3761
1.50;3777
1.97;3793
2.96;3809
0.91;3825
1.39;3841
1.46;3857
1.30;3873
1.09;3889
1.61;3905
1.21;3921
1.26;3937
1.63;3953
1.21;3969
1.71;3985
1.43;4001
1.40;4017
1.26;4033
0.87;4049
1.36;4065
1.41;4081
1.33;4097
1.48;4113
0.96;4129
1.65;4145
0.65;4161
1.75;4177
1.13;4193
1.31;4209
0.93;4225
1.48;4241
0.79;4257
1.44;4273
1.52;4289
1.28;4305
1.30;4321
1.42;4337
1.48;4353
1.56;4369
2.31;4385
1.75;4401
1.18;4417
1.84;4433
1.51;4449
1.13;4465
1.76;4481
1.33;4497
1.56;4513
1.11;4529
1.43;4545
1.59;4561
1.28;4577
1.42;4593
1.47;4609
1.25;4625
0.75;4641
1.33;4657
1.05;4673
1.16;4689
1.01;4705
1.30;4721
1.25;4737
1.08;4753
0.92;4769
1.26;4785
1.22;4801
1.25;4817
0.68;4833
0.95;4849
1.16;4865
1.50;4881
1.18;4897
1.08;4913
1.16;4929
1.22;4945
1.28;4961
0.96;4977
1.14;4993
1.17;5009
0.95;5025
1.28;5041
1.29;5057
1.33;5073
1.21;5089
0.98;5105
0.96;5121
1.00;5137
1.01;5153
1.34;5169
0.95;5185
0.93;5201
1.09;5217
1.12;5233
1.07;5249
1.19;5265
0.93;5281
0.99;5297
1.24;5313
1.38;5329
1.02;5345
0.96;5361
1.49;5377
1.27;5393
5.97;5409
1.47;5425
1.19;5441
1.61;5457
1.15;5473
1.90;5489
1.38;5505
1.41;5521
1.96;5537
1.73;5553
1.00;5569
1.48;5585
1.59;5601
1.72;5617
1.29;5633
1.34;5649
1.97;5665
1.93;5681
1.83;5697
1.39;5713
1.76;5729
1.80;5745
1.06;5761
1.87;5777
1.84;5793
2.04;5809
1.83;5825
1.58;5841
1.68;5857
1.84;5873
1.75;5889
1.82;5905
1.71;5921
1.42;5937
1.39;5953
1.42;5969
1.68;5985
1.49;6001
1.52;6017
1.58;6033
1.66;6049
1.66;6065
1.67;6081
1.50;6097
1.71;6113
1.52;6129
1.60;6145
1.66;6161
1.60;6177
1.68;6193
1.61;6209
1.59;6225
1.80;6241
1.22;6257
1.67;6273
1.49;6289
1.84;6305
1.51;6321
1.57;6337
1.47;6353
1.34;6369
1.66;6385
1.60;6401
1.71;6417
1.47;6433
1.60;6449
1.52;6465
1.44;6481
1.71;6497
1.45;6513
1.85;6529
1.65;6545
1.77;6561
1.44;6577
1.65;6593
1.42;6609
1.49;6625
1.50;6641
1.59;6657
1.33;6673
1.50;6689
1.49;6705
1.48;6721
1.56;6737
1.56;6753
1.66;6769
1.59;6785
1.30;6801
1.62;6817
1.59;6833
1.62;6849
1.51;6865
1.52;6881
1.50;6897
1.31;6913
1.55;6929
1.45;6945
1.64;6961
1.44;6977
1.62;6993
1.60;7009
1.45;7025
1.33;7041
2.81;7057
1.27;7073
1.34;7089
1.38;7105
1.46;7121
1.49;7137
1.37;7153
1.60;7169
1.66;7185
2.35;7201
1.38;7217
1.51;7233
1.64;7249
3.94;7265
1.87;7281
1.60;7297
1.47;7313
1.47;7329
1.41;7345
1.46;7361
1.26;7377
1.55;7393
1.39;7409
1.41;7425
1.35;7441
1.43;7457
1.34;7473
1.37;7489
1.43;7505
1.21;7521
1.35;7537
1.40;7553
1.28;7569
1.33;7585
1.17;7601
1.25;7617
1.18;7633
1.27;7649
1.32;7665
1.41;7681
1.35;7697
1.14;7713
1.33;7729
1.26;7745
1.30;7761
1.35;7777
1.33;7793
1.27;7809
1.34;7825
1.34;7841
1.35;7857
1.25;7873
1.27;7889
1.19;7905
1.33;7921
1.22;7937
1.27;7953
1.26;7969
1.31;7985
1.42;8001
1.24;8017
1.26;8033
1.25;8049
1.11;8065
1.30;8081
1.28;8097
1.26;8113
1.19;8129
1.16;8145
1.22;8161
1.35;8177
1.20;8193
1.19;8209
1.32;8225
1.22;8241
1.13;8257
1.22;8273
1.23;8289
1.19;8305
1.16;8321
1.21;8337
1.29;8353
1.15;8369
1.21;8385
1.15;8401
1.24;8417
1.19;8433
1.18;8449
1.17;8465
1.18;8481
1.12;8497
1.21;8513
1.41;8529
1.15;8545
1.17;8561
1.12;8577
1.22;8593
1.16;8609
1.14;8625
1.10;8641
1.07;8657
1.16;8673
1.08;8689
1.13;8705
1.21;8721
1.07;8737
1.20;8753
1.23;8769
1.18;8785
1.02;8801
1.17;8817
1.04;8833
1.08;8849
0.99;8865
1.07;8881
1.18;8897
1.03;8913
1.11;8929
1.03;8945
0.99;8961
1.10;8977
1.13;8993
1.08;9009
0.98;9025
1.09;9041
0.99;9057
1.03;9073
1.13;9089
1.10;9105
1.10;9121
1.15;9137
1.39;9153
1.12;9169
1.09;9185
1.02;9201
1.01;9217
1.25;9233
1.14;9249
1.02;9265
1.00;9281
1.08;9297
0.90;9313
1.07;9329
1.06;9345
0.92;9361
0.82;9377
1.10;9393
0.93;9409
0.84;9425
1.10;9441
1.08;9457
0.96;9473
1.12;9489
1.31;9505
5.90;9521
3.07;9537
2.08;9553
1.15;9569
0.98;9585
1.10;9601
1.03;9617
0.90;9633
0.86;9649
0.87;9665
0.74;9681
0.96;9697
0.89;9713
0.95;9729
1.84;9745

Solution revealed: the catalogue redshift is 0.451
